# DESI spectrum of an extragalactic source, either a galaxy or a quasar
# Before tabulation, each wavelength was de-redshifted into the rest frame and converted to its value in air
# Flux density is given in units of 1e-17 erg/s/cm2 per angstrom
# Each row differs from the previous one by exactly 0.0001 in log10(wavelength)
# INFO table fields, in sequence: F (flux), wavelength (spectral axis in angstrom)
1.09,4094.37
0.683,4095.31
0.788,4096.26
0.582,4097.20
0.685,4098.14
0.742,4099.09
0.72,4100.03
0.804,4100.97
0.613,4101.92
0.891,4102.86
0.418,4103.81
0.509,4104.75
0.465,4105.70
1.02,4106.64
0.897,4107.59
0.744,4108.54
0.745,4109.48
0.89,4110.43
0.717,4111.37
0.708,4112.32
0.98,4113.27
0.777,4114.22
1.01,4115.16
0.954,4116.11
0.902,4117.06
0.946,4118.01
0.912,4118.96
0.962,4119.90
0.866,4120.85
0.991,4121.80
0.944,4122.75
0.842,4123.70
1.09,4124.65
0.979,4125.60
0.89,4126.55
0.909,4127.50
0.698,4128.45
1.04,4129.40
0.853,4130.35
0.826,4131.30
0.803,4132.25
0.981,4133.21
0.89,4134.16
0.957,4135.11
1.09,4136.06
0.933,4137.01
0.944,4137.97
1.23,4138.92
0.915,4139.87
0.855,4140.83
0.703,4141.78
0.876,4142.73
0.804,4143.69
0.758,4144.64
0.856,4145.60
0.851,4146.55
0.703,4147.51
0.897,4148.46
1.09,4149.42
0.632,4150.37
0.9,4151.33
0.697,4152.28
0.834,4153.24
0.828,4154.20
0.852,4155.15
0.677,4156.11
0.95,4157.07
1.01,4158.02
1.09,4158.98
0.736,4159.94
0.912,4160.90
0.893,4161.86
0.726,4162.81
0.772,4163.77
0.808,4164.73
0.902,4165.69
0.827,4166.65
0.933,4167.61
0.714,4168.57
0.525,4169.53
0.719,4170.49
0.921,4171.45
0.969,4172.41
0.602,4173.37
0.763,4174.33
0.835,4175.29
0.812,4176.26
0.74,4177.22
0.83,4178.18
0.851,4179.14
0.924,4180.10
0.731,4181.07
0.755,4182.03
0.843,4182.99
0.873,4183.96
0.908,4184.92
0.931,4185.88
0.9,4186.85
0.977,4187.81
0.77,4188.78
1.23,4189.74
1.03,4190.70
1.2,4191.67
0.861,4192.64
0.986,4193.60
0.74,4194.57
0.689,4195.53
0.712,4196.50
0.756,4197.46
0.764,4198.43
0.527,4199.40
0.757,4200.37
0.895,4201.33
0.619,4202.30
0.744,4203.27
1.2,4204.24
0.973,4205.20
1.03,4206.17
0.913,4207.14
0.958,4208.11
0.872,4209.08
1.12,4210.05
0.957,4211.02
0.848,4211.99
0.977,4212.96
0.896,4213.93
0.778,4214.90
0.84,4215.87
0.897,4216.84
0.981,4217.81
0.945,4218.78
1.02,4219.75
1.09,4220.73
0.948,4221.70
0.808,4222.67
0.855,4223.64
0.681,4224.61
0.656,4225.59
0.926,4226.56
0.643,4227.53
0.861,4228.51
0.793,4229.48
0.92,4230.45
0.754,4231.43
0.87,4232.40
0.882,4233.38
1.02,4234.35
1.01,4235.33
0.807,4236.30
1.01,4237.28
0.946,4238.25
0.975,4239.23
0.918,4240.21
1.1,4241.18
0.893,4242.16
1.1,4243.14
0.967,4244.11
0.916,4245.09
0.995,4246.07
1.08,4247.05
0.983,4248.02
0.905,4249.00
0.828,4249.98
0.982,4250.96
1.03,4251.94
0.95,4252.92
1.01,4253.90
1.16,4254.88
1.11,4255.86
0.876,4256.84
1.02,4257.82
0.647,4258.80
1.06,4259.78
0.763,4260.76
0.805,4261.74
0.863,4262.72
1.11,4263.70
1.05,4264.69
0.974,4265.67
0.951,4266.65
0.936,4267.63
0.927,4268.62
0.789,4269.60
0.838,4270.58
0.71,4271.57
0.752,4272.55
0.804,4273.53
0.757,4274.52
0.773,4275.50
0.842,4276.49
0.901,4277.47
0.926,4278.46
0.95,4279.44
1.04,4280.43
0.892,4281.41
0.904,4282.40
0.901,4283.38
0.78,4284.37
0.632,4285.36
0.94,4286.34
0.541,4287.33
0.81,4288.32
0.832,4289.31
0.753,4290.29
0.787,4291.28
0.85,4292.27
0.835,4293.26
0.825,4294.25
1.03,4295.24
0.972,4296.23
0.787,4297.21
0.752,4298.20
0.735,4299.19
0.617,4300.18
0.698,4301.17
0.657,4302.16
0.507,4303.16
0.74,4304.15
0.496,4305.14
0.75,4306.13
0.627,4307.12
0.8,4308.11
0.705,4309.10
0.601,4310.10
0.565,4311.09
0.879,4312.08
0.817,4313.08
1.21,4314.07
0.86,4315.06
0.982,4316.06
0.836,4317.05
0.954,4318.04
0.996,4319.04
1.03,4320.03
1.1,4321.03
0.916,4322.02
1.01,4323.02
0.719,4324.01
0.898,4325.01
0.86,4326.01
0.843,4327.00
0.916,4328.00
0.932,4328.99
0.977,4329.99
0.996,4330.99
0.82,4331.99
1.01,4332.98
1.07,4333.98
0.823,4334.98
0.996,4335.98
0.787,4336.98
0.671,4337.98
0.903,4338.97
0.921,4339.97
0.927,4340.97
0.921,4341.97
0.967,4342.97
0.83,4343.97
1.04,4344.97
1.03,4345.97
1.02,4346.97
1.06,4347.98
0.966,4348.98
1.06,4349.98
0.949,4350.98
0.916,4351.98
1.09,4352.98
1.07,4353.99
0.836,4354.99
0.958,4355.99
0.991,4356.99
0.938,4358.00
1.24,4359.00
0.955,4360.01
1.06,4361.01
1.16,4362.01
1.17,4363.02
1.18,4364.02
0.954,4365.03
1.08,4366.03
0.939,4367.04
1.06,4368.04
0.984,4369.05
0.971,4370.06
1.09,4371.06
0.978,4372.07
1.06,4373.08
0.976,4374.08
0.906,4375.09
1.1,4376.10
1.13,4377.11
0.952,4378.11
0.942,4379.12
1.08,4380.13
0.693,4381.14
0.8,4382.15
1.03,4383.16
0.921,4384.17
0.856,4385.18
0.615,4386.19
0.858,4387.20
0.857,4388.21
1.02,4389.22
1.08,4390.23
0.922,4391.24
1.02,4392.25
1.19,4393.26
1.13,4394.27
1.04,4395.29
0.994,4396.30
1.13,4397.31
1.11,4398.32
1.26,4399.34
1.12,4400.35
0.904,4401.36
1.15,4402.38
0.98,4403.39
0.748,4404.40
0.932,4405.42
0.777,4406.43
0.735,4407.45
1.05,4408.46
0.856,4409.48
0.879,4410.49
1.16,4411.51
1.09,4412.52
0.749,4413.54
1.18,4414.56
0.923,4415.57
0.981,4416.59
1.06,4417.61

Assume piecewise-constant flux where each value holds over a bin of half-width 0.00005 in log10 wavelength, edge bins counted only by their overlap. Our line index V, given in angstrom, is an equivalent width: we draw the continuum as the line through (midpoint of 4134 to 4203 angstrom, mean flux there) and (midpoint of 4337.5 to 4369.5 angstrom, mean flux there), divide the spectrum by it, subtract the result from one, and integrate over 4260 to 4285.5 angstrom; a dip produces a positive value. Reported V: 1.6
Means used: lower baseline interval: 0.846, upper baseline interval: 0.996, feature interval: 0.873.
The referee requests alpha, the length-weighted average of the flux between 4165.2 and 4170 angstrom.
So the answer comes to 0.78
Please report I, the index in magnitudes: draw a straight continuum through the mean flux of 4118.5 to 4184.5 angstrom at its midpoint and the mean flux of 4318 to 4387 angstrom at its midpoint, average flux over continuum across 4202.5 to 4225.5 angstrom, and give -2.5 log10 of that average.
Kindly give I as -0.03 mag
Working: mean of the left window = 0.86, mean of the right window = 0.965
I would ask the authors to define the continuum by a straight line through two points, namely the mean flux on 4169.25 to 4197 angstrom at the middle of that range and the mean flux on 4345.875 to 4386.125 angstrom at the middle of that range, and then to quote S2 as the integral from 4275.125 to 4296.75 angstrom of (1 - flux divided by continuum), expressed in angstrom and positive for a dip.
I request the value 1.9 angstrom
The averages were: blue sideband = 0.852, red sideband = 0.999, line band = 0.851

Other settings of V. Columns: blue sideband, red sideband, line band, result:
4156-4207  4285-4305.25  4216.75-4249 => -4.40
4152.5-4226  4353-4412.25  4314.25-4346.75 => 1.05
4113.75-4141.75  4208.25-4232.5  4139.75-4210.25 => 4.33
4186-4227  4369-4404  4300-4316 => 3.70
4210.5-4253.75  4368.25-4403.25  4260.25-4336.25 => 8.28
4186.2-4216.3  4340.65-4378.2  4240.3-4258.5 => -1.24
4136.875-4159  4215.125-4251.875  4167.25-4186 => 1.61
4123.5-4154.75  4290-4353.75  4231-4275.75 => -2.65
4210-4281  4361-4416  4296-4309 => 3.39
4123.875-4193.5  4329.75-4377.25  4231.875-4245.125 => -0.58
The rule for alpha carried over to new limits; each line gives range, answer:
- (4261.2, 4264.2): 0.922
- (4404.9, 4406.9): 0.855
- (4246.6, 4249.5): 0.989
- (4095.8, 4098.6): 0.686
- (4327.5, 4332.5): 0.929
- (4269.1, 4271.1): 0.813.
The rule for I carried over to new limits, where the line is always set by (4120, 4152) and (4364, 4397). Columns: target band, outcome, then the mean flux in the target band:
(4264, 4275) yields 0.09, 0.866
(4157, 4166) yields 0.03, 0.877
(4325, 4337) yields 0.05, 0.923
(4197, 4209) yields 0.09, 0.845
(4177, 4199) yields 0.05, 0.87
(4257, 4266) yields 0.02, 0.919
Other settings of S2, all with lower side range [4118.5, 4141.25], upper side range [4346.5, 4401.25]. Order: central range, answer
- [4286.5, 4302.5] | 3.2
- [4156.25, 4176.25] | 2.5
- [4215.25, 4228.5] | 1.3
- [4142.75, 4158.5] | 1.8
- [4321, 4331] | 0.8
